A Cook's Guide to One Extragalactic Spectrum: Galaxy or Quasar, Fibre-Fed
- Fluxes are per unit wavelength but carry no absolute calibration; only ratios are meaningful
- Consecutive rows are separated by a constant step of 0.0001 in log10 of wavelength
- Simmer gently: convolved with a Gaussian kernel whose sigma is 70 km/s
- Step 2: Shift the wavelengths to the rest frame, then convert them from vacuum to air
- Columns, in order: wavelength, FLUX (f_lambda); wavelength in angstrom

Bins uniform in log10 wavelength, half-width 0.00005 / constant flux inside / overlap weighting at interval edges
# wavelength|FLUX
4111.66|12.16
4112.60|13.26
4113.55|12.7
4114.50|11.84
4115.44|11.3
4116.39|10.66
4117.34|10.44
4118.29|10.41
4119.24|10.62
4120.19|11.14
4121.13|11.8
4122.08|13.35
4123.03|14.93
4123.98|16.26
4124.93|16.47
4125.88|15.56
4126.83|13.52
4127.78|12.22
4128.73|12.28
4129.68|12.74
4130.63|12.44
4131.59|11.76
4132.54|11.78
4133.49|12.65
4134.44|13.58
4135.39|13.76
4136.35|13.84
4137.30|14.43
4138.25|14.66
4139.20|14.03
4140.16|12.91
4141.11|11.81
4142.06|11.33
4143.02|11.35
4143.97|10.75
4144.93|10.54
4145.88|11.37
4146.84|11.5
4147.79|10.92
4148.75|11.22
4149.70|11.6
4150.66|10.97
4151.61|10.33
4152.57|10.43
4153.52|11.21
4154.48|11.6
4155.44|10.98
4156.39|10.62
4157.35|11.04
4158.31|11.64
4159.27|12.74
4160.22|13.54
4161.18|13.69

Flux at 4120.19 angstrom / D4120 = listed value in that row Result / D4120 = 11.14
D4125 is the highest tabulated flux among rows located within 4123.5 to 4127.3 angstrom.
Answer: 16.47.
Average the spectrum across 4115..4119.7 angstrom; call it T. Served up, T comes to 10.7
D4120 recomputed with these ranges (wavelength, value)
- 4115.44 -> 11.3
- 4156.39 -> 10.62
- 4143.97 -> 10.75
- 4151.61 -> 10.33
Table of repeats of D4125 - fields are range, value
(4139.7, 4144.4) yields 12.91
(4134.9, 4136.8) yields 13.84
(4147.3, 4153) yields 11.6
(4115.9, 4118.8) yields 10.66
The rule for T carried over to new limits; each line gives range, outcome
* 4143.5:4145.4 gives 10.6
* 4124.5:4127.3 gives 15.2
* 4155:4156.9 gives 10.8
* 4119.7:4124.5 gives 13.5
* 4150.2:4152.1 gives 10.7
